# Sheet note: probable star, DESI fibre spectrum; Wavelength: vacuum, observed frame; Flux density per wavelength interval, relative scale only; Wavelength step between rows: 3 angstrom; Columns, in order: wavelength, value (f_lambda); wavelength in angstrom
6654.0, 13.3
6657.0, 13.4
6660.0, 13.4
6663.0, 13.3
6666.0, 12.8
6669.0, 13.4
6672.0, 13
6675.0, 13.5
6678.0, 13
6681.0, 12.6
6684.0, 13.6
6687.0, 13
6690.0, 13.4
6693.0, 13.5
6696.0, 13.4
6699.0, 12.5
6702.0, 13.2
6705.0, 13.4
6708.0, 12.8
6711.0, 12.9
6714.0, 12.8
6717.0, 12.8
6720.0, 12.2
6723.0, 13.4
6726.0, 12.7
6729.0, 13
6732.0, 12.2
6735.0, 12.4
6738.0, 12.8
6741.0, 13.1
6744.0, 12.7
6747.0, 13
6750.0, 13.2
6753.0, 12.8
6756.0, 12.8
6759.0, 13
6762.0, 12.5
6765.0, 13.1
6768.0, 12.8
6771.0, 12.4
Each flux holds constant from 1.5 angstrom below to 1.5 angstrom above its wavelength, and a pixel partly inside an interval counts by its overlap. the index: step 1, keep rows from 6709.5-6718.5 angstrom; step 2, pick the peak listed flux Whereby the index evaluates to 12.9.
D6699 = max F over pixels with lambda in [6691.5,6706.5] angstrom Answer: 13.5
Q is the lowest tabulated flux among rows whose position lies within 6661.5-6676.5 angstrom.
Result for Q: 12.8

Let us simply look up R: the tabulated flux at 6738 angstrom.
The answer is 12.8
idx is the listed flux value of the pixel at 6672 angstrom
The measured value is 13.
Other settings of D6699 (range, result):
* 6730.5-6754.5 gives 13.2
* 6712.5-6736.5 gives 13.4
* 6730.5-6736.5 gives 12.4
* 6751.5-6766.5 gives 13.1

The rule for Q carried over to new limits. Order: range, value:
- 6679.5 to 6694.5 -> 12.6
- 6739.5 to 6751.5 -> 12.7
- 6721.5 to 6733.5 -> 12.2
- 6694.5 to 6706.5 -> 12.5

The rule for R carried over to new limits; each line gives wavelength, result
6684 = 13.6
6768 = 12.8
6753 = 12.8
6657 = 13.4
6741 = 13.1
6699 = 12.5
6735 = 12.4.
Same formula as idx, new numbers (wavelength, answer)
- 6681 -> 12.6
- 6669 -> 13.4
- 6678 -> 13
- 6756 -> 12.8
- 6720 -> 12.2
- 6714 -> 12.8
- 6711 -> 12.9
